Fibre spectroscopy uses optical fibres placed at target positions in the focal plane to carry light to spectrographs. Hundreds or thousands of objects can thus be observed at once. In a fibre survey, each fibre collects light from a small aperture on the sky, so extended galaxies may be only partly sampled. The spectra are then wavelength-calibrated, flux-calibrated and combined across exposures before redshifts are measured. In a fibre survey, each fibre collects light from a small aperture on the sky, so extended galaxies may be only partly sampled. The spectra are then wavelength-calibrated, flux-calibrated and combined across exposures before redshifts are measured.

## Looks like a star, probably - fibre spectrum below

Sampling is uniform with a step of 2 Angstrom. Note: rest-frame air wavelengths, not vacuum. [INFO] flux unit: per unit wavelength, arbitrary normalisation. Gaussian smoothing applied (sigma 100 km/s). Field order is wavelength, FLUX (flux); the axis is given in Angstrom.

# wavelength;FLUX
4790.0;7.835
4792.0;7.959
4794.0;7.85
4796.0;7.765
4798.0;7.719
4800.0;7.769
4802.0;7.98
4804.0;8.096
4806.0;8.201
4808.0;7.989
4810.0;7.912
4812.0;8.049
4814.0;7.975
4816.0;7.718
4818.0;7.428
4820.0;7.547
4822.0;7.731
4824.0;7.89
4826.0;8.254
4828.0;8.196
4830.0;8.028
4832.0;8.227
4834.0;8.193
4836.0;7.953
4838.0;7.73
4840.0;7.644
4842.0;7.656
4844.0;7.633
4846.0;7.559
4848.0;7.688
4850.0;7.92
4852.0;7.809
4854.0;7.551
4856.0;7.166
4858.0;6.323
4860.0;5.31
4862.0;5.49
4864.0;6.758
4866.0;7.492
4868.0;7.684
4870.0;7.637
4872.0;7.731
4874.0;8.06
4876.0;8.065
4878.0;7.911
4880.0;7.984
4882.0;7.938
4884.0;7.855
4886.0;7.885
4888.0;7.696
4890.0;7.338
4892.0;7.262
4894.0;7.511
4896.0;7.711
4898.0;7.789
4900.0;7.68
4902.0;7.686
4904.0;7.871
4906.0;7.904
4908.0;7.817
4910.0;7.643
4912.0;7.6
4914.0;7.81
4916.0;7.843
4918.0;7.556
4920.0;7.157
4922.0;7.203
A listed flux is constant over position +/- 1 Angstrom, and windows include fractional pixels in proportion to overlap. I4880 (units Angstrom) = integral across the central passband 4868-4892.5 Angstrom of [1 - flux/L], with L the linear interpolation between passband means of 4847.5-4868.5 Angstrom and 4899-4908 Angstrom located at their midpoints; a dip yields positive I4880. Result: -1.4 Angstrom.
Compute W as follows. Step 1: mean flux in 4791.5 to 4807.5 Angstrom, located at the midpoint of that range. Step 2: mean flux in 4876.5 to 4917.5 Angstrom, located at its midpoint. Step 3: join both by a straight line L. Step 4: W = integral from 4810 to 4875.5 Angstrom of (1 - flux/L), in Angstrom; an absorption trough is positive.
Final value 2.2 Angstrom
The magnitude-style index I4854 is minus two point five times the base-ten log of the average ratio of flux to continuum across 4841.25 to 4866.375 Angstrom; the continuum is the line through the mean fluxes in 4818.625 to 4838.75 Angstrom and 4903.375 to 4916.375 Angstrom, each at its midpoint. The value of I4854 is 0.12 mag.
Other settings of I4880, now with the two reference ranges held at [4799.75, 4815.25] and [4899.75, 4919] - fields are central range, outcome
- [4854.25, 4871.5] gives 2.3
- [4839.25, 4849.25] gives 0.3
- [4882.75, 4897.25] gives 0.3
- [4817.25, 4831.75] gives 0.1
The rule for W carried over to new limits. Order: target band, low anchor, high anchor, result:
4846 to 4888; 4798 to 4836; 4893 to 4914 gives 2.1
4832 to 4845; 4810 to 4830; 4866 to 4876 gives 0.0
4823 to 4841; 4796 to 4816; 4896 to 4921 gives -0.3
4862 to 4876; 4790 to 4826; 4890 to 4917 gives 0.5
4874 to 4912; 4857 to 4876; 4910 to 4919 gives -1.9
